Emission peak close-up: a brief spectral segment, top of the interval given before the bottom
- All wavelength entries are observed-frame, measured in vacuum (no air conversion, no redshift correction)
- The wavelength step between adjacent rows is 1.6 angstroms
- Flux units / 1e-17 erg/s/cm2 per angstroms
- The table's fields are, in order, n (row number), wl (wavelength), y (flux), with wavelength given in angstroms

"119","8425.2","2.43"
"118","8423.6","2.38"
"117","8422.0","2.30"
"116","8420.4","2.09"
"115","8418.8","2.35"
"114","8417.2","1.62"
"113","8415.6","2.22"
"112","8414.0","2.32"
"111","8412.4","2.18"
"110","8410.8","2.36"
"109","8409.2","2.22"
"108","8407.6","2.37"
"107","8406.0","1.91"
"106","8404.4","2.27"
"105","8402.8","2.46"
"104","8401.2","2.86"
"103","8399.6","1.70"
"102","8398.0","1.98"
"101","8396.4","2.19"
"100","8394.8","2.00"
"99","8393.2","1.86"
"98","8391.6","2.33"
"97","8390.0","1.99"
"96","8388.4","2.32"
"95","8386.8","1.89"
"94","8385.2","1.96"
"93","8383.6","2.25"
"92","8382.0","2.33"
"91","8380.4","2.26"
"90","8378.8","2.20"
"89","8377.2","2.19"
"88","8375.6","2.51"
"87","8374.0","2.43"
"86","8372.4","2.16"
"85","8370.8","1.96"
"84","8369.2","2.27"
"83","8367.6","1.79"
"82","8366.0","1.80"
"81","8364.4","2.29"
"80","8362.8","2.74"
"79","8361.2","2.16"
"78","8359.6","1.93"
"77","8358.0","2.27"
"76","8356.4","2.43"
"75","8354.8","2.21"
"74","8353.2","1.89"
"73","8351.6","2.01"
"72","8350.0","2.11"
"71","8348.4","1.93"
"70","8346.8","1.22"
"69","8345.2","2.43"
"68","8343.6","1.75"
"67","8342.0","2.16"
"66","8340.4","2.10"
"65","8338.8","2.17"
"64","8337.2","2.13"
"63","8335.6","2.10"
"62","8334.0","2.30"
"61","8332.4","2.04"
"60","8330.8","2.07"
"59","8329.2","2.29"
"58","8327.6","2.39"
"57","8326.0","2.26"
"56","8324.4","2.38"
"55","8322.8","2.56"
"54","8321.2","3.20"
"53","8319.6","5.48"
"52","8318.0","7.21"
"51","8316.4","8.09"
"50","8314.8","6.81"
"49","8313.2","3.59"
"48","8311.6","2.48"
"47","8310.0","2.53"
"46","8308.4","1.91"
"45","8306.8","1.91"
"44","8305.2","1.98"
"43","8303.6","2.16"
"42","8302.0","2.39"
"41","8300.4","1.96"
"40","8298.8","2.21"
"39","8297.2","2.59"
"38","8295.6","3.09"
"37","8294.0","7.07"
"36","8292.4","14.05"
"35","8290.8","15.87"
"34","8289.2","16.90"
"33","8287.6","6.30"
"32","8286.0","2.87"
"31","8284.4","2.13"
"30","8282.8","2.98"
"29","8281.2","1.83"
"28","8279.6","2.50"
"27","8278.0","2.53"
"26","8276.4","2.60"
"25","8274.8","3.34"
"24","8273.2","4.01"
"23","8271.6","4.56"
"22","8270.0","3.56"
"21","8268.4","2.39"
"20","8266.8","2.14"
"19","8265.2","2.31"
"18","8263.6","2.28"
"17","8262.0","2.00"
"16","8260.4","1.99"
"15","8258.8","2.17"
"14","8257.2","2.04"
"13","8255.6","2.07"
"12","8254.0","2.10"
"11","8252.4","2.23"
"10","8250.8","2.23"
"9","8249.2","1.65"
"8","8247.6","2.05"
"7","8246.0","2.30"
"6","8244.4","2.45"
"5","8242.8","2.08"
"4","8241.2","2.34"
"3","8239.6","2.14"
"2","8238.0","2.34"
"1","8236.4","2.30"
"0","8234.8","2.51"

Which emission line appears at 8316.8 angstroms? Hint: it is [N II] 6583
